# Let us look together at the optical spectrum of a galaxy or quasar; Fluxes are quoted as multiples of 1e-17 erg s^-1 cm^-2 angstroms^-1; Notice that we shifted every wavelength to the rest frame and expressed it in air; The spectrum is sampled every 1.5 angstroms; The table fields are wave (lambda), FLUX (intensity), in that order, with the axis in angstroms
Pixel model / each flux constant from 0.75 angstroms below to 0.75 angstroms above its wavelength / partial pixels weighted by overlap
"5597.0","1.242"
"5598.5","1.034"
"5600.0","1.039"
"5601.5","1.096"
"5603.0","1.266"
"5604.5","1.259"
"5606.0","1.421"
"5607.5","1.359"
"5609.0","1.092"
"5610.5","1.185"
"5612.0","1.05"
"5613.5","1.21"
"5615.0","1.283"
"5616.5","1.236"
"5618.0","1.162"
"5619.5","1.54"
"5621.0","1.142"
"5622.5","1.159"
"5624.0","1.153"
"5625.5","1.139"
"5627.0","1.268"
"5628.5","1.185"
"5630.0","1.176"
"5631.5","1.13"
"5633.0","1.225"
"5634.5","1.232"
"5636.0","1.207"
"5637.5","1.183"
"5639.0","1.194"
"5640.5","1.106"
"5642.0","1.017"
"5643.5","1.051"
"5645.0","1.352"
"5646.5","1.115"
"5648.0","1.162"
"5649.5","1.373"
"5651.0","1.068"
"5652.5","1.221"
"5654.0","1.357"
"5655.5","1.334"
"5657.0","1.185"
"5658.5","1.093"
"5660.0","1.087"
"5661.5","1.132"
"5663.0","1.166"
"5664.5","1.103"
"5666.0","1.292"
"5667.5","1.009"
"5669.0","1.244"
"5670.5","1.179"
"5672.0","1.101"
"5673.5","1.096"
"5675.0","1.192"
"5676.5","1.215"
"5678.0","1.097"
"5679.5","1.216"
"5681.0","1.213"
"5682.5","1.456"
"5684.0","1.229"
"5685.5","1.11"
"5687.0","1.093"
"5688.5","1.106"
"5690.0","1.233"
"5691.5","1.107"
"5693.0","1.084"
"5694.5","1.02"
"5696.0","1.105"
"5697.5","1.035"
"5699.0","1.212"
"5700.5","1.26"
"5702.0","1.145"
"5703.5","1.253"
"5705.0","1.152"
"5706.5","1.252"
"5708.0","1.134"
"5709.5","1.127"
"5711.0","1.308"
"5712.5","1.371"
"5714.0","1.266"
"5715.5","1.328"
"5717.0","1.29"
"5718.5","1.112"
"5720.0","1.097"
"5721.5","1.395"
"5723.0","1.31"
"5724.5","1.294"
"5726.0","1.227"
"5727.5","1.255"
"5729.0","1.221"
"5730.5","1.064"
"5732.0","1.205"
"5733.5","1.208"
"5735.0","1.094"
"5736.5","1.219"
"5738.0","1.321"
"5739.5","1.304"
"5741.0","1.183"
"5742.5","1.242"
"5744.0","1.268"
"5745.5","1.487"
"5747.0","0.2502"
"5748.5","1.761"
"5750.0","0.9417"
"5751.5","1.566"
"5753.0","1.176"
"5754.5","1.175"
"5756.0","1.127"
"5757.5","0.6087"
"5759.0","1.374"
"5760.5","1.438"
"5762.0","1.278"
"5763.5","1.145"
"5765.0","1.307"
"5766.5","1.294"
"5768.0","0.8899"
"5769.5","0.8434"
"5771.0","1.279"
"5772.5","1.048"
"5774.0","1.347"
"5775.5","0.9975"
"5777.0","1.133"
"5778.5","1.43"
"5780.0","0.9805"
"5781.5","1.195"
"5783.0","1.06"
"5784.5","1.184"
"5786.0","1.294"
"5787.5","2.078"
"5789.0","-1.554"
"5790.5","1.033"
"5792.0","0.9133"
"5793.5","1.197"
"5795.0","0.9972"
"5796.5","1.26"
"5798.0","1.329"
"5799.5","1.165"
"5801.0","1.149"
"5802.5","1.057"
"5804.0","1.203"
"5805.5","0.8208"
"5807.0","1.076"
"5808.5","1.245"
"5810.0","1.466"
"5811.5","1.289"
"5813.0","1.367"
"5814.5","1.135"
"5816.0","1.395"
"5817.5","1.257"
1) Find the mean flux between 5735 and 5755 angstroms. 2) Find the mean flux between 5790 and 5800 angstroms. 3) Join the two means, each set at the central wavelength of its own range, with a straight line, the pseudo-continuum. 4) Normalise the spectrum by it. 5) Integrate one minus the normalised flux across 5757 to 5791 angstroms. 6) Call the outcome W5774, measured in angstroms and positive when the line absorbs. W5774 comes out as 2.7 angstroms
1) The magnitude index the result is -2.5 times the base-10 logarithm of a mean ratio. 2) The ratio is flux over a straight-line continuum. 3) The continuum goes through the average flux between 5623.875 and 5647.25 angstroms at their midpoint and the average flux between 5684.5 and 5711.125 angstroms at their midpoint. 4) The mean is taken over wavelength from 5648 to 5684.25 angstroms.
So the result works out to -0.03 mag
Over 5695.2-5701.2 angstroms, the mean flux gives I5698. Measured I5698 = 1.15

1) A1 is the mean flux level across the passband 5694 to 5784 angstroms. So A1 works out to 1.19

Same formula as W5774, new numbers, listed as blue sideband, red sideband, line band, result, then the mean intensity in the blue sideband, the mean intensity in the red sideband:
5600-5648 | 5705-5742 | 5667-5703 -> 1.76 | 1.2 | 1.23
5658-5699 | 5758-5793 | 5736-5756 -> -2.08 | 1.15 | 1.08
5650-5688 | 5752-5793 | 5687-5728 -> -2.08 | 1.18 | 1.08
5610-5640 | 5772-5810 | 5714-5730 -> -1.75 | 1.2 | 1.07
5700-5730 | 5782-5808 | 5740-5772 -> -1.34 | 1.24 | 1.02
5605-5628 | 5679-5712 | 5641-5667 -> 0.48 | 1.23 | 1.18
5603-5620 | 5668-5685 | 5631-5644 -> 0.83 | 1.25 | 1.2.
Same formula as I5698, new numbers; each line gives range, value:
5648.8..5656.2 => 1.27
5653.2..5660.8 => 1.21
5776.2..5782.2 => 1.18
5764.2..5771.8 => 1.12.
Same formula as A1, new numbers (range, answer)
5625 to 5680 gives 1.18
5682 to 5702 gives 1.15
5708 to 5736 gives 1.23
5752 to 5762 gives 1.17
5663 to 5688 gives 1.18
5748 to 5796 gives 1.11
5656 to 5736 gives 1.19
